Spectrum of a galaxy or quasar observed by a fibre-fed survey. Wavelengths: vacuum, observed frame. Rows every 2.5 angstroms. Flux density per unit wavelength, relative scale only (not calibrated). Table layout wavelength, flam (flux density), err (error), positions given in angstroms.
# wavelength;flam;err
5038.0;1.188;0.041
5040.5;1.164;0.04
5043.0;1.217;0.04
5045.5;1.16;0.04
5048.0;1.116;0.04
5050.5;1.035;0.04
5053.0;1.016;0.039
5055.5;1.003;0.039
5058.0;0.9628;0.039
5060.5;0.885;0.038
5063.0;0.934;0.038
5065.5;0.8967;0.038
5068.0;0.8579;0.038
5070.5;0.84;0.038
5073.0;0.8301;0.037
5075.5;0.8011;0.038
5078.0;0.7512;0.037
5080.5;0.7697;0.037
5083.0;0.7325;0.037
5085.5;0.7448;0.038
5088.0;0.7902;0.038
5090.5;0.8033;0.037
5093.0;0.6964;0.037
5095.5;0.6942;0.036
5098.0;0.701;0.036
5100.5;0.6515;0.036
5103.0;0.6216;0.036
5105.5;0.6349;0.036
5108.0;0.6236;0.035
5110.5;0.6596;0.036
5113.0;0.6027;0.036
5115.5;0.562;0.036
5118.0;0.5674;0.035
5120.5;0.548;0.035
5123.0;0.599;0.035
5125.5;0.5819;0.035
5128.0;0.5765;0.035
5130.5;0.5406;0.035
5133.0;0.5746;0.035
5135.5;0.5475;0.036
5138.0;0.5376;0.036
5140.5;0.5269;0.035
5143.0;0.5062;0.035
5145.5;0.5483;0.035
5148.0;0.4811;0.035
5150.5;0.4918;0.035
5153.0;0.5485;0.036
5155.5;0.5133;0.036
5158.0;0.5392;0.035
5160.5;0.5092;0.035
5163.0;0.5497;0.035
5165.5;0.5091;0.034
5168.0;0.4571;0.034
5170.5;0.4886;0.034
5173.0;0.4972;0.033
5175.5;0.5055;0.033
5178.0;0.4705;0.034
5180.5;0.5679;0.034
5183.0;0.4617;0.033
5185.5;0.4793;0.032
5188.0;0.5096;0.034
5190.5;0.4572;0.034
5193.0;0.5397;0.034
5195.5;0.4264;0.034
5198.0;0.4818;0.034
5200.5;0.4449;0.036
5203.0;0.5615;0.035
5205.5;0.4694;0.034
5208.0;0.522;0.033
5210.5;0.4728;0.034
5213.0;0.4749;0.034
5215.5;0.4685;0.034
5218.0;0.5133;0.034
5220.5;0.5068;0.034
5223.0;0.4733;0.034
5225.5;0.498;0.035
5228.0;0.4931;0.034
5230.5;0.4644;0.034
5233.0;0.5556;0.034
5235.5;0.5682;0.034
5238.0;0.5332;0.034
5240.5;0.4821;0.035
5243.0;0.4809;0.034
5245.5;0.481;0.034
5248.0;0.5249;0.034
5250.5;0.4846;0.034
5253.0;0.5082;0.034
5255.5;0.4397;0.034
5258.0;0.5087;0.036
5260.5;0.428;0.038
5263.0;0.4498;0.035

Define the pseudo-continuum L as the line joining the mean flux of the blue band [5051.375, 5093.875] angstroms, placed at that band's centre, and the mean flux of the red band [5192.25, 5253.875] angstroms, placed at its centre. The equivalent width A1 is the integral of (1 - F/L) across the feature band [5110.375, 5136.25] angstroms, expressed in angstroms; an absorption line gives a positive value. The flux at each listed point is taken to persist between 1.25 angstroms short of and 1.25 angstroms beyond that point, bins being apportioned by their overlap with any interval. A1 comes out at 5.4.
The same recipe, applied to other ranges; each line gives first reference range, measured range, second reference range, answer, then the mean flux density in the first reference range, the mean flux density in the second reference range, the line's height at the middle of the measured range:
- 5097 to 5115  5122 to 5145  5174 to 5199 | 1.33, 0.638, 0.49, 0.587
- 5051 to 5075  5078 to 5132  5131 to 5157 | 4.55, 0.914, 0.528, 0.714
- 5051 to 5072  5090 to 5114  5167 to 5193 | 3.51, 0.927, 0.492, 0.779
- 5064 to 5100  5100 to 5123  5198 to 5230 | 3.47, 0.778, 0.491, 0.713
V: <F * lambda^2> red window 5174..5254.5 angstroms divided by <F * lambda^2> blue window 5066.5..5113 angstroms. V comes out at 0.71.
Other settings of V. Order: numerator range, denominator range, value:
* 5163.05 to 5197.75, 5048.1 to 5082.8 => 0.58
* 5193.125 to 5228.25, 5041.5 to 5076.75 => 0.53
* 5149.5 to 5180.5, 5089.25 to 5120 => 0.80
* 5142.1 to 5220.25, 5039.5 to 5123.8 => 0.64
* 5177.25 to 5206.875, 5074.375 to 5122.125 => 0.75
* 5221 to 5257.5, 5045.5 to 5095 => 0.61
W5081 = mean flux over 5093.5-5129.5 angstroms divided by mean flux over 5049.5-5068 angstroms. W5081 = 0.65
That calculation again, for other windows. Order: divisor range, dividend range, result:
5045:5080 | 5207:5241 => 0.54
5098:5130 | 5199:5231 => 0.81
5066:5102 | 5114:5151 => 0.72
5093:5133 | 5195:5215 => 0.79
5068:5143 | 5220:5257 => 0.76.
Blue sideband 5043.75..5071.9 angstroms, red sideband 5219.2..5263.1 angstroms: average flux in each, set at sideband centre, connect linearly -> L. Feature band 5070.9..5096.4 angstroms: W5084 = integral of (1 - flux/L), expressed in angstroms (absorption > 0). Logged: 4.05 angstroms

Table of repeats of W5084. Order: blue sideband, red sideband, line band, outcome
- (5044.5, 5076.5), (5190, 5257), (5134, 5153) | 5.2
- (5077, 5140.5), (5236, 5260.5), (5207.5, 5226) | 1.3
